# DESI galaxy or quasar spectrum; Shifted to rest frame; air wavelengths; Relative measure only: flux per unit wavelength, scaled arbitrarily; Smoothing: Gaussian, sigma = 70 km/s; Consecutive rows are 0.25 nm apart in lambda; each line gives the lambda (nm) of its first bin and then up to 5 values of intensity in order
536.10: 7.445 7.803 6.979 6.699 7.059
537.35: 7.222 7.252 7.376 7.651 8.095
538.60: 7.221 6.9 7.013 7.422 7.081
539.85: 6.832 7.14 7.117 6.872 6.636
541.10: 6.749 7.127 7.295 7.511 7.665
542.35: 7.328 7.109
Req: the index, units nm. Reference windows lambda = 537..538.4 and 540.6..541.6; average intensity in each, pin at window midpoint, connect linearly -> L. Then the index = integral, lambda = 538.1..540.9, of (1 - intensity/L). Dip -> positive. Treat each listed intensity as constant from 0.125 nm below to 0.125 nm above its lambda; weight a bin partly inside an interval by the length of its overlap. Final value -0.01 nm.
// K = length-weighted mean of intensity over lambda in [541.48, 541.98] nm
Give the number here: 7.41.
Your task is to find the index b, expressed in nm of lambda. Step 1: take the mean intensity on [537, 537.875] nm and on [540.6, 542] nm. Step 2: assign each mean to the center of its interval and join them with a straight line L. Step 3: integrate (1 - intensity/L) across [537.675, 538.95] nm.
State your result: -0.05 nm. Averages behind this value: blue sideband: 7.22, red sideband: 7.06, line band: 7.45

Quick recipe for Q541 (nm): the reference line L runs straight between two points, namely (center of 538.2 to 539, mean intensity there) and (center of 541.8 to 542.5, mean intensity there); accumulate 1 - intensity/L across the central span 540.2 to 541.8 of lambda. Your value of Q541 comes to 0.10 nm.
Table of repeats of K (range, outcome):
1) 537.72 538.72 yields 7.59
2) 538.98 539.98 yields 7.09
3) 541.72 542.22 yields 7.58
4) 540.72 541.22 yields 6.69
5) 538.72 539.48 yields 7.11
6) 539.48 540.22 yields 7.02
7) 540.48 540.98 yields 6.75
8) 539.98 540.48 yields 7.13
